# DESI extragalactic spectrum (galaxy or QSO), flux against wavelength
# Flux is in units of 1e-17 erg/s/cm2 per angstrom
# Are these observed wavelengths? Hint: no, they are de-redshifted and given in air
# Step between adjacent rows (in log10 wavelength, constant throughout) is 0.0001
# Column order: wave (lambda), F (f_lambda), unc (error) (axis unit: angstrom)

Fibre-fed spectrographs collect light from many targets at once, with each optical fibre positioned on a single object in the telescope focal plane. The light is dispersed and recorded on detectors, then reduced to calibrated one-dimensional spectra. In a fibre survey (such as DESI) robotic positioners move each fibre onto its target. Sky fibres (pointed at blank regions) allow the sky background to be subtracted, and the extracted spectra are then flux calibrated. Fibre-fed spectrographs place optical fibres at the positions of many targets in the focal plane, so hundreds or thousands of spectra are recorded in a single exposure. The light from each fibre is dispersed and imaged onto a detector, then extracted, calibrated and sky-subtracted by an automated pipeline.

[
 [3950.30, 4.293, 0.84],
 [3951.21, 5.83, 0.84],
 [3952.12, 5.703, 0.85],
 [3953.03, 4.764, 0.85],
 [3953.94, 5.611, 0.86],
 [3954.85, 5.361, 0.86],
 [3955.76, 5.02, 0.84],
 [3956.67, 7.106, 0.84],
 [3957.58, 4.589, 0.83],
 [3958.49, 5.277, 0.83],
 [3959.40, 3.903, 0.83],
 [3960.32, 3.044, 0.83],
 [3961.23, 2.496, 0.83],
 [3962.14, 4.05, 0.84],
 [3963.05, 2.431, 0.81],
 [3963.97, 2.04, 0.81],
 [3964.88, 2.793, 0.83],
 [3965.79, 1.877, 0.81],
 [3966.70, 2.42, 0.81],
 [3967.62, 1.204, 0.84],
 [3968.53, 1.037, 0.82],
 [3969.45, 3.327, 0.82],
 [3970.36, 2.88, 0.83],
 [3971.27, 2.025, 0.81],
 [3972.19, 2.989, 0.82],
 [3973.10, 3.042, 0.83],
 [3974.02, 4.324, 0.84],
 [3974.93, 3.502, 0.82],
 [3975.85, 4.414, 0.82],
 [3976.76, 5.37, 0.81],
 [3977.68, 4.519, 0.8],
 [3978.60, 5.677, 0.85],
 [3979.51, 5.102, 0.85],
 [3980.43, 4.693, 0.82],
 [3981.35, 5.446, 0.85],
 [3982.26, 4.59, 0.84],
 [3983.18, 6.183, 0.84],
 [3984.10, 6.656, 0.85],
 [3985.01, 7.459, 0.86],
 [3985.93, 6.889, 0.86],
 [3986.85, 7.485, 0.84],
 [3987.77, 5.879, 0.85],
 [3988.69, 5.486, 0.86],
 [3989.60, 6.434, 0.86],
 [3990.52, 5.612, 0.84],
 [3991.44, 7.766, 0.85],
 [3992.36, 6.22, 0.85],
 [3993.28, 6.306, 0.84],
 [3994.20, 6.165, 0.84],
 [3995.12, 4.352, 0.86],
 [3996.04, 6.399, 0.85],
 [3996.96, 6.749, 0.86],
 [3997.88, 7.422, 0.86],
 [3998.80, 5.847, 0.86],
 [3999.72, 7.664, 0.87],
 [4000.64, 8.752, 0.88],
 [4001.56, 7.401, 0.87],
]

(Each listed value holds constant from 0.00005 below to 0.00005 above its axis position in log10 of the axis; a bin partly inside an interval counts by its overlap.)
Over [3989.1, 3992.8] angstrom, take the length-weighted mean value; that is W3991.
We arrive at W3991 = 6.51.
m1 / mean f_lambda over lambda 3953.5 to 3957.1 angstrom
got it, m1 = 5.77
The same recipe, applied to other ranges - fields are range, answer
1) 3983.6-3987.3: 7.11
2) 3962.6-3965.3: 2.41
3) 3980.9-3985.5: 6.08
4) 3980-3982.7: 4.92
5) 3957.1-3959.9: 4.59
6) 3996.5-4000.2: 6.94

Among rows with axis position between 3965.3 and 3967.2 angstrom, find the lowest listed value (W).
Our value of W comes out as 1.877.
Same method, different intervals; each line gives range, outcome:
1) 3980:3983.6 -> 4.59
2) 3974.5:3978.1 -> 3.502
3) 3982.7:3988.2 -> 5.879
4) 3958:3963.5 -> 2.431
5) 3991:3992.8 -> 6.22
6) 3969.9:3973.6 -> 2.025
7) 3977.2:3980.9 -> 4.519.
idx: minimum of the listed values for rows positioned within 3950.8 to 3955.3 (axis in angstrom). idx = 4.764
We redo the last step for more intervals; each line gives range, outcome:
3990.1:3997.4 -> 4.352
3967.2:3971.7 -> 1.037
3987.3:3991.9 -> 5.486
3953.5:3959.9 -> 3.903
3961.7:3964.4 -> 2.04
